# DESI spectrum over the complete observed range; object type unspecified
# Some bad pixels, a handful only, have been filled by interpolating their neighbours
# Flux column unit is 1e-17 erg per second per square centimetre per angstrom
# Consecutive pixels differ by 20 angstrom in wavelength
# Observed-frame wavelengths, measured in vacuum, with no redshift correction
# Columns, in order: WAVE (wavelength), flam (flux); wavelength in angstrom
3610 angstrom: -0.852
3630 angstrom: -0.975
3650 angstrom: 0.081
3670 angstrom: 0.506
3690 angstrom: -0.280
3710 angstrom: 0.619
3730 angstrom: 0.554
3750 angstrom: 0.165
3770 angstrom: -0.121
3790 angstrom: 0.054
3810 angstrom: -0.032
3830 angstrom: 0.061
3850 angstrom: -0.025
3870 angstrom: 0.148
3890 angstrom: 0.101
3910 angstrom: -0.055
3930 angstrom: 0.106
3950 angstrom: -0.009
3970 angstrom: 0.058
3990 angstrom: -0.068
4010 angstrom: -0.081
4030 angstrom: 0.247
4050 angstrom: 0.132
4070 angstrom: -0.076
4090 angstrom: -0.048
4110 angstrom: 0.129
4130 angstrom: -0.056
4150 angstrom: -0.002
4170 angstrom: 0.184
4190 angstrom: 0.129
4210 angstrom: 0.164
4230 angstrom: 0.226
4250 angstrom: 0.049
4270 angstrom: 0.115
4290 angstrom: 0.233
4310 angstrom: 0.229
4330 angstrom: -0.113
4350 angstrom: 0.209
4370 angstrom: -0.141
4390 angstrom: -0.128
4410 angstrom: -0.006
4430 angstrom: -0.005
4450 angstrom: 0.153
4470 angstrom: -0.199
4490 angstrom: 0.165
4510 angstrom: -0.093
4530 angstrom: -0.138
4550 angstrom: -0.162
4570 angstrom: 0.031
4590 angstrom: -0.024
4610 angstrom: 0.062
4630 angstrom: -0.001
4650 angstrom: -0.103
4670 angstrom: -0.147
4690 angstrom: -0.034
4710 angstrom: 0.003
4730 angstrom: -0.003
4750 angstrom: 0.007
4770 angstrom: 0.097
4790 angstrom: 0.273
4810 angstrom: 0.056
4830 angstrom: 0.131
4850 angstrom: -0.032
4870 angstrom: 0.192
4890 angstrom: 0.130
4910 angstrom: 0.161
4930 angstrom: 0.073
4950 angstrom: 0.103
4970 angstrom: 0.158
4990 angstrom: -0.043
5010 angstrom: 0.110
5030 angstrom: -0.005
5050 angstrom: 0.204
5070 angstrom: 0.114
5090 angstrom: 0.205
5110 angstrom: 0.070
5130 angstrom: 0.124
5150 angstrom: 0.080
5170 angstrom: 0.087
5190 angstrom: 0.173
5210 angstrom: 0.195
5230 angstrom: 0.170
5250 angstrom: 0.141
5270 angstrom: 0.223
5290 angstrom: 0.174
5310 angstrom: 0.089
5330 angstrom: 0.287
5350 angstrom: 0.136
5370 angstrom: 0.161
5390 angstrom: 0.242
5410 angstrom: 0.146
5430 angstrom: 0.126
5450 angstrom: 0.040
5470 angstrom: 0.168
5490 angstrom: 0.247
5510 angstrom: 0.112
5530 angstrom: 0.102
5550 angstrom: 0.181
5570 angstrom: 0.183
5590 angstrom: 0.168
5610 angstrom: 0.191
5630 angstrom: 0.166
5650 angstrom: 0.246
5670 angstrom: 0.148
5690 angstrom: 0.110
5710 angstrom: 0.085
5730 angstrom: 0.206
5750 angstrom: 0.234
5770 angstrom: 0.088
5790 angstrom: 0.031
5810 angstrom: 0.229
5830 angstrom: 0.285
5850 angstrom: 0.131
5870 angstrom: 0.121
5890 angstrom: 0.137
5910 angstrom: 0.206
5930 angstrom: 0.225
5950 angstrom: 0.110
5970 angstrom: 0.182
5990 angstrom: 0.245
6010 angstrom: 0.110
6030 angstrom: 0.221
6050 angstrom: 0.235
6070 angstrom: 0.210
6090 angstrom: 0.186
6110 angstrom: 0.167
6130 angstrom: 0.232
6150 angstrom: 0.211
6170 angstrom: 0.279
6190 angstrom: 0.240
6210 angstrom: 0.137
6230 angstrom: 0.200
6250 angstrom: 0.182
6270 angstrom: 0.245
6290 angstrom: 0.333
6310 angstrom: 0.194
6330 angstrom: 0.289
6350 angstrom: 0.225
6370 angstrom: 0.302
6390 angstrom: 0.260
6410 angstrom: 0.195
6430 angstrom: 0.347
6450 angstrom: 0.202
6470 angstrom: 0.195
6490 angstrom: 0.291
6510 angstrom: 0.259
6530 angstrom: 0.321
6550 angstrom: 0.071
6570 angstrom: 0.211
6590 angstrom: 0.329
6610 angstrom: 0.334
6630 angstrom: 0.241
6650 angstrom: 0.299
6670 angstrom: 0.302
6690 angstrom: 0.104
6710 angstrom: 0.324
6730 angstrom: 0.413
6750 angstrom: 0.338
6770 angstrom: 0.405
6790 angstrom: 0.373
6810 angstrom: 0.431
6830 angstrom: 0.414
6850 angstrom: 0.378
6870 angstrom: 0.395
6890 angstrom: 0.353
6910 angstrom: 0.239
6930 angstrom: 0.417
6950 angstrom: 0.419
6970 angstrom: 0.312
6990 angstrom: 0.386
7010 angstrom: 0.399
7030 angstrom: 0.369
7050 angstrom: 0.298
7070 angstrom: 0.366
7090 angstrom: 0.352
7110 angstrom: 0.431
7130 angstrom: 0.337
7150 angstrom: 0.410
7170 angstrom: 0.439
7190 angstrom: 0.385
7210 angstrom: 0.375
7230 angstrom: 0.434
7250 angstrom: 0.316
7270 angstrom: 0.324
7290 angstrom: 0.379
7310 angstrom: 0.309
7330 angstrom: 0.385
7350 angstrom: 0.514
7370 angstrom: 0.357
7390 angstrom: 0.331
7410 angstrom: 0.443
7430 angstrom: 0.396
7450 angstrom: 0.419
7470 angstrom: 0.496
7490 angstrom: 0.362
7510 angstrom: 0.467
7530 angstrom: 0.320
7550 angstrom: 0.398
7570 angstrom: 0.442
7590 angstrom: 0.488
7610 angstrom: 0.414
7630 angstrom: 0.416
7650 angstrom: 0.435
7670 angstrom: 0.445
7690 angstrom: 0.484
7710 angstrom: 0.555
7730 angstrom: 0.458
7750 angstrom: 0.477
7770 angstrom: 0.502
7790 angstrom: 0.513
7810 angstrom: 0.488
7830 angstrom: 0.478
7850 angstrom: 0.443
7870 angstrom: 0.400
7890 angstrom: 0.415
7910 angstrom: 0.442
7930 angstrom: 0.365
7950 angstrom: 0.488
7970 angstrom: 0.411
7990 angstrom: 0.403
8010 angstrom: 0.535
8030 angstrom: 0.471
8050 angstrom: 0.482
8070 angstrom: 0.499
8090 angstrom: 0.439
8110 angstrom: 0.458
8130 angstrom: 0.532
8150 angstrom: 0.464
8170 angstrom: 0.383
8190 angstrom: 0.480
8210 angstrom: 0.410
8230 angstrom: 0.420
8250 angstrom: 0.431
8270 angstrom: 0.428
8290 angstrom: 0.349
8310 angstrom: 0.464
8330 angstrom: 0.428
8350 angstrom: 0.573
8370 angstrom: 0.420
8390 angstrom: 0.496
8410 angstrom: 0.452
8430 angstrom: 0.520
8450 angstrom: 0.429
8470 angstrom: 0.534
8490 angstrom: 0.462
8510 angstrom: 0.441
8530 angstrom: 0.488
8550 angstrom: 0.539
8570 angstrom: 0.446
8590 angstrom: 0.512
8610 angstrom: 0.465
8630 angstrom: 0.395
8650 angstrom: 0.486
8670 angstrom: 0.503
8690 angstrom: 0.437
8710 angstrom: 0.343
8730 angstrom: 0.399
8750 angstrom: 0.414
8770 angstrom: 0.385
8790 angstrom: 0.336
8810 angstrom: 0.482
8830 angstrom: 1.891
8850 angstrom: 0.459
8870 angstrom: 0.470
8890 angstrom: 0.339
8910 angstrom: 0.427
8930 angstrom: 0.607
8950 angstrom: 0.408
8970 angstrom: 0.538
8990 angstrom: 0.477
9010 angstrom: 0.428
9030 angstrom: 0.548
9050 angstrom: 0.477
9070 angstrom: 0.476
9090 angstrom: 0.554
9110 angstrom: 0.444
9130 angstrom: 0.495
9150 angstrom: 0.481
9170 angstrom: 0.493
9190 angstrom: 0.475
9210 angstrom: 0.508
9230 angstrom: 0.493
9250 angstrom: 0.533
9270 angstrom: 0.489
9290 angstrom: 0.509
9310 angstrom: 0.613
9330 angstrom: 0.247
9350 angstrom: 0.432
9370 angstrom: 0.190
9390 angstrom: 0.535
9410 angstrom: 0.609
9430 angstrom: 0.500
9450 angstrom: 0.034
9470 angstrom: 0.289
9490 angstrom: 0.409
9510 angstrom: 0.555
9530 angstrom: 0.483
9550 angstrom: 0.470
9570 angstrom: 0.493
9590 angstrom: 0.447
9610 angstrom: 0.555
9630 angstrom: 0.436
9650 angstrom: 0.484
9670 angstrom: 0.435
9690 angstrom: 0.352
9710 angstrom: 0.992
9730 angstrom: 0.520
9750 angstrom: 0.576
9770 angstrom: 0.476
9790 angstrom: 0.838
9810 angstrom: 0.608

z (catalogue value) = 0.686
